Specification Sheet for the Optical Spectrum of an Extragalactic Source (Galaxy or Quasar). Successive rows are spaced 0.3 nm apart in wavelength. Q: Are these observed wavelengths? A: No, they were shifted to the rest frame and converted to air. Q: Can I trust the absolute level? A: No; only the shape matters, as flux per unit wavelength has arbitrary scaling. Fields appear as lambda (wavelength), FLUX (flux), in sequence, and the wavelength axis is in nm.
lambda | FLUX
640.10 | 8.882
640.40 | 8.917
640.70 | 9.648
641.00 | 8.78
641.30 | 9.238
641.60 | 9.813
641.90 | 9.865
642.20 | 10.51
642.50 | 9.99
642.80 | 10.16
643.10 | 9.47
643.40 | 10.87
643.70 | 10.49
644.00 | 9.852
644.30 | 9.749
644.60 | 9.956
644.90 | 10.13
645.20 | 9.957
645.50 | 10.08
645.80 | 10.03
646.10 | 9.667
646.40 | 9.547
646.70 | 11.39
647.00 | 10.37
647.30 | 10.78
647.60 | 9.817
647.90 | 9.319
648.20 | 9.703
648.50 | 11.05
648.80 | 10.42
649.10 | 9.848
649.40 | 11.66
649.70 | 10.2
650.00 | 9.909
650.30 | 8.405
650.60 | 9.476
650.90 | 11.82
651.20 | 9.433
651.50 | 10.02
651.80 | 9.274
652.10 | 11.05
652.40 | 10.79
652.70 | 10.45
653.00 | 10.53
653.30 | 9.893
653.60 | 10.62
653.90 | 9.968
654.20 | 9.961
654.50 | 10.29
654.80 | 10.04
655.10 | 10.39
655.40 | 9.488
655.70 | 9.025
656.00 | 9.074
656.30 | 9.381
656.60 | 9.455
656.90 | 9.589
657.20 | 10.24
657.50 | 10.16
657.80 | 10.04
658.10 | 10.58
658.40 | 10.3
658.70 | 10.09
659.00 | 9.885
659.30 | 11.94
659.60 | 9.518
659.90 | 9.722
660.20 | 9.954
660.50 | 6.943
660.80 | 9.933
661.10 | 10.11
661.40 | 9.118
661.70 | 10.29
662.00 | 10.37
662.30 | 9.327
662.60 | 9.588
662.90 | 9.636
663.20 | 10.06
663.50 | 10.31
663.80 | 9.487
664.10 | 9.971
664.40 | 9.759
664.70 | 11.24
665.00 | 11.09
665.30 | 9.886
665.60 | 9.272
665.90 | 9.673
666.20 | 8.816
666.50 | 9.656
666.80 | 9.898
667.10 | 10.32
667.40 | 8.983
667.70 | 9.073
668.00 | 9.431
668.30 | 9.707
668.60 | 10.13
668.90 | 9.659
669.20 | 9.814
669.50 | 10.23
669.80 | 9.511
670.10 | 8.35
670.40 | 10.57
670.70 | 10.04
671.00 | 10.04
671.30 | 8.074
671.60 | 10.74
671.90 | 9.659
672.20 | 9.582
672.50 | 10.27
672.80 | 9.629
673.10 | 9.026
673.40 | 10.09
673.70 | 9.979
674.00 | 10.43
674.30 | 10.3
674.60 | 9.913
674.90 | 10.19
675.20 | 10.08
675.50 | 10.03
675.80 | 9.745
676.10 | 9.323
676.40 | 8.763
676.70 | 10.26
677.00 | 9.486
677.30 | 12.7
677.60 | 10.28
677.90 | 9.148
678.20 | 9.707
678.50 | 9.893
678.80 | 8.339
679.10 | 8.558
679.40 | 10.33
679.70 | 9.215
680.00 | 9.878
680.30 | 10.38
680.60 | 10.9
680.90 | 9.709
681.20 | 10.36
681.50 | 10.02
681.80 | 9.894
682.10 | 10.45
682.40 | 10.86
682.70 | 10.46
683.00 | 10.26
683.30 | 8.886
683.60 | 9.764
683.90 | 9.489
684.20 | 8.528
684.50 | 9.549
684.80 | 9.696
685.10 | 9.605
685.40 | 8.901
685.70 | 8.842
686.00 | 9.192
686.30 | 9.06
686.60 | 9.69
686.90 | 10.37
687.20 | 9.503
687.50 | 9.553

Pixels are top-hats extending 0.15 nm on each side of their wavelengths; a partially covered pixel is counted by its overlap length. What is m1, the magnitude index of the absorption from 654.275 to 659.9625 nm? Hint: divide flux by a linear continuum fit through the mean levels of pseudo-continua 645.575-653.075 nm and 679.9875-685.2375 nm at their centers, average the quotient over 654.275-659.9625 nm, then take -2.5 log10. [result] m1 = 0.02 mag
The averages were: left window 10.2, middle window 9.96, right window 9.93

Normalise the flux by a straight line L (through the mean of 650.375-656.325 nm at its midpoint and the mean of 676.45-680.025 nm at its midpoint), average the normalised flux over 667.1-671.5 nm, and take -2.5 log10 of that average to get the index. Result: 0.03 mag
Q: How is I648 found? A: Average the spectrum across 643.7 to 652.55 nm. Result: 10.1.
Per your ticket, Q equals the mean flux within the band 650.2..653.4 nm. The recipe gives 10.1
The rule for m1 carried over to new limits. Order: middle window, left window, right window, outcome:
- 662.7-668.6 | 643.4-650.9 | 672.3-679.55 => 0.015 mag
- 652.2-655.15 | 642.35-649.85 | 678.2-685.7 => -0.023 mag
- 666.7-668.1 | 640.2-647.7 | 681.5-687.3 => 0.027 mag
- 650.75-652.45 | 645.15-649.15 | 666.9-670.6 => -0.034 mag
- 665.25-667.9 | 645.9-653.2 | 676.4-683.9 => 0.063 mag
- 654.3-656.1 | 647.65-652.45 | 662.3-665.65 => 0.038 mag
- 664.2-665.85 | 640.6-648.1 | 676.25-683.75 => -0.027 mag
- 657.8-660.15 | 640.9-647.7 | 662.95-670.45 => -0.042 mag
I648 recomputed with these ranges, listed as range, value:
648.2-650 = 10.5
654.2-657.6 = 9.74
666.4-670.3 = 9.61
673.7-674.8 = 10.2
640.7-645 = 9.91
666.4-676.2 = 9.77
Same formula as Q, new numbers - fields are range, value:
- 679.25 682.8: 10.2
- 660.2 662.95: 9.5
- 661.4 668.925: 9.81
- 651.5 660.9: 9.96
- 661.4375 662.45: 9.9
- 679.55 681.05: 10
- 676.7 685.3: 9.87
